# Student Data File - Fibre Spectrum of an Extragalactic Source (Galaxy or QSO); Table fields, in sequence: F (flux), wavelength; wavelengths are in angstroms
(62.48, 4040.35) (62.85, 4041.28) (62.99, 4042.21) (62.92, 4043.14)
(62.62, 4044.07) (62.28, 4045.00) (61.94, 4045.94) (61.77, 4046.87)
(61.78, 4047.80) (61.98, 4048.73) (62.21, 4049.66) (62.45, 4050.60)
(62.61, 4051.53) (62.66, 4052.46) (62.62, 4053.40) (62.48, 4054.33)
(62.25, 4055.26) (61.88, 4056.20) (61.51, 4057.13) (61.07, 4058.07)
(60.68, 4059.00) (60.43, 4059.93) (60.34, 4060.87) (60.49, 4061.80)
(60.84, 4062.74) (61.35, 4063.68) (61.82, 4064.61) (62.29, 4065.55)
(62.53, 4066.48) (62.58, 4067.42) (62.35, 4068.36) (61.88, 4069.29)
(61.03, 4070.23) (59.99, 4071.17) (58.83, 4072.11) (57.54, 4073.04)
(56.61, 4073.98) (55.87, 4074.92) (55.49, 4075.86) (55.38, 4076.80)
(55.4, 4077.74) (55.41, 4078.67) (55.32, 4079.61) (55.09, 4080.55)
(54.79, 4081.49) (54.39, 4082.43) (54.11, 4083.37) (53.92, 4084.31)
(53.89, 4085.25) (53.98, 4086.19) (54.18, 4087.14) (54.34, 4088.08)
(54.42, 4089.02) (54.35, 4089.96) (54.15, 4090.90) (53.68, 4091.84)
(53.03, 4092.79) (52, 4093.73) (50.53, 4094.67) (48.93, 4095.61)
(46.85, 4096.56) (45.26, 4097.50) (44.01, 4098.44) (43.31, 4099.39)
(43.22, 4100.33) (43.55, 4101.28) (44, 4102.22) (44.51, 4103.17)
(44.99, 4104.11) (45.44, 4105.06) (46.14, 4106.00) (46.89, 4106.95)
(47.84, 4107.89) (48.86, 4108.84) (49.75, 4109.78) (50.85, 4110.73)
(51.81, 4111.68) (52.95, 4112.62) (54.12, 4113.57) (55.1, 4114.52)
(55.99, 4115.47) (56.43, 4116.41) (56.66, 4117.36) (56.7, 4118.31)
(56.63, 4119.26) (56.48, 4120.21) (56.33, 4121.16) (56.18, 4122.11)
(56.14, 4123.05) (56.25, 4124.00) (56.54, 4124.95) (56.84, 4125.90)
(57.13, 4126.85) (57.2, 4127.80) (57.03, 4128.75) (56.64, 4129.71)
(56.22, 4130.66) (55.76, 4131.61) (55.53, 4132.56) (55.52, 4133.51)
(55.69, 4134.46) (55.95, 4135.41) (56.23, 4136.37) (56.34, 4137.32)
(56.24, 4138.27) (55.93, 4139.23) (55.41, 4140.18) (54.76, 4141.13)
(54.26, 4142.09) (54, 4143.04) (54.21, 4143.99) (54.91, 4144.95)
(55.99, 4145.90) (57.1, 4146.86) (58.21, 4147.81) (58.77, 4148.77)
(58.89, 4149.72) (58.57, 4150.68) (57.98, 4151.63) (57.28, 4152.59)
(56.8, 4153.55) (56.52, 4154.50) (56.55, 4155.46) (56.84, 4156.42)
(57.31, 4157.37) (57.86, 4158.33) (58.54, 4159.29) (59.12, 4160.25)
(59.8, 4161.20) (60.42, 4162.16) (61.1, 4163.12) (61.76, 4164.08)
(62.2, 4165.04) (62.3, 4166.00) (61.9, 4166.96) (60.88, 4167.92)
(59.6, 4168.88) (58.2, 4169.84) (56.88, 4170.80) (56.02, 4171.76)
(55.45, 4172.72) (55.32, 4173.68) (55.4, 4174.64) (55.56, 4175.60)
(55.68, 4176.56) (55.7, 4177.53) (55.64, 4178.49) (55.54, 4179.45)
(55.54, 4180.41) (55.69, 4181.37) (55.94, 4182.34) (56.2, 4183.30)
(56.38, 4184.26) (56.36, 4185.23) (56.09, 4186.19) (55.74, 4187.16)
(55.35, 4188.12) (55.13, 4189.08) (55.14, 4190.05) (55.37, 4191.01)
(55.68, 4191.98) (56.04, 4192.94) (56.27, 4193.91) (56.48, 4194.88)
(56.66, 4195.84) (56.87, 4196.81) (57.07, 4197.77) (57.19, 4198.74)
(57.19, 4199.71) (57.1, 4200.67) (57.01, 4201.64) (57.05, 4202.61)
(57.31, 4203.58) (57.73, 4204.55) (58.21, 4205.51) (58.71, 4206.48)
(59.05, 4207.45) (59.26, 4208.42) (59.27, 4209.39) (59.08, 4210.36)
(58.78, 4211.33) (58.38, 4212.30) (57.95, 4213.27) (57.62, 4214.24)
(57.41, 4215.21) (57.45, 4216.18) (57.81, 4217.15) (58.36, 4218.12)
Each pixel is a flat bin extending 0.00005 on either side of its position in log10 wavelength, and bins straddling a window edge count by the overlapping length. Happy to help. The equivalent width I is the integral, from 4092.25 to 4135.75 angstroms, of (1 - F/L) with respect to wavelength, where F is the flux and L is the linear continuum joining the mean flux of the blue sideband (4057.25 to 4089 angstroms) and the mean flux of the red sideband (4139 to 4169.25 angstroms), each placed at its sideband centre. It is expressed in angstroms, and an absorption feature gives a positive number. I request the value 4.5 angstroms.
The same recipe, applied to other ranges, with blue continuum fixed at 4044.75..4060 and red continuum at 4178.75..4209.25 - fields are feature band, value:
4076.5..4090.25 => 1.4 angstroms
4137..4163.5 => 0.5 angstroms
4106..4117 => 1.5 angstroms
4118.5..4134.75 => 0.8 angstroms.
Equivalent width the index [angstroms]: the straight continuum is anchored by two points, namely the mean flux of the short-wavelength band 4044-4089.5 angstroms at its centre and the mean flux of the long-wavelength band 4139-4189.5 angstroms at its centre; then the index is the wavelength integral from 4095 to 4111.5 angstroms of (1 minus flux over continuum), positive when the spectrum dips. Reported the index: 3.43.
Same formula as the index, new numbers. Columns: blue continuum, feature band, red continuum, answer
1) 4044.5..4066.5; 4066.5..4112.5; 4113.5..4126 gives 5.1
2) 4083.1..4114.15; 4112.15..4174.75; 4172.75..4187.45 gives -4.8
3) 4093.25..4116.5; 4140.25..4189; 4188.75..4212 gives -3.0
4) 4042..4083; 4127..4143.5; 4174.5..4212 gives 0.7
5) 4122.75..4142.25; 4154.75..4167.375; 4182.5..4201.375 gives -0.8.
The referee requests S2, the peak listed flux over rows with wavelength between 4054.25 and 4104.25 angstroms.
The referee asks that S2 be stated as 62.58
